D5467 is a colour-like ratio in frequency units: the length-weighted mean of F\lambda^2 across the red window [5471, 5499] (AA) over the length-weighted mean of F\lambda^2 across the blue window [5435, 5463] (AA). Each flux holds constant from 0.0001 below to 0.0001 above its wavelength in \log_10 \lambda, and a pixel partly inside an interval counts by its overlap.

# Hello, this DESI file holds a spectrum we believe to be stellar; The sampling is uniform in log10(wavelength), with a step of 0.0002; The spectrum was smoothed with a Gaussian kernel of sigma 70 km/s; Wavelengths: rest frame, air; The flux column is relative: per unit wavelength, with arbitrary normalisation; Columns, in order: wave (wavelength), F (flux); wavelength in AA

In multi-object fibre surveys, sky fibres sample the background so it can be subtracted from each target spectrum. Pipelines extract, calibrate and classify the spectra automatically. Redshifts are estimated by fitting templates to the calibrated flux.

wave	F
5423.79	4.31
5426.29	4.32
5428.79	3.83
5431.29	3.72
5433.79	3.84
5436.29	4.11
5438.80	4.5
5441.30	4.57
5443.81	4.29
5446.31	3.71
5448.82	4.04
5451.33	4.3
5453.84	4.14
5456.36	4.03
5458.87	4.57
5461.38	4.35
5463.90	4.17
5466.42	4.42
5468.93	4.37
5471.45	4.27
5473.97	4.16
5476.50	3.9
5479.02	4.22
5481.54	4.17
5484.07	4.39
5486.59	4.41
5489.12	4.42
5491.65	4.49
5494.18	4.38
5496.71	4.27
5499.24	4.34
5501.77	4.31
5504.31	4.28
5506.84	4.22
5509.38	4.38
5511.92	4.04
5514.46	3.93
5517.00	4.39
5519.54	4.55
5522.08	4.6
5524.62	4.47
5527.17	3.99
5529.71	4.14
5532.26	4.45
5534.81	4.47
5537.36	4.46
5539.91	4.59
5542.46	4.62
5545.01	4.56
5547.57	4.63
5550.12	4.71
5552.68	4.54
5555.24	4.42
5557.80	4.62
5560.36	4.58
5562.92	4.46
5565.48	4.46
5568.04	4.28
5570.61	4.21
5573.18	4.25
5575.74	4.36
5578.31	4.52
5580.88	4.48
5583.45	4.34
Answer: 1.02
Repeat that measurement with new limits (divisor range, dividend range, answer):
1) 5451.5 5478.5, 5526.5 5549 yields 1.08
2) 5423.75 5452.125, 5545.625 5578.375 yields 1.13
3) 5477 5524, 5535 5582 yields 1.06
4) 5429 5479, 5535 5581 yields 1.12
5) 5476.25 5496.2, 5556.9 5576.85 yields 1.05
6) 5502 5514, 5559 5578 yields 1.06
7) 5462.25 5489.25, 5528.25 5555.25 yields 1.08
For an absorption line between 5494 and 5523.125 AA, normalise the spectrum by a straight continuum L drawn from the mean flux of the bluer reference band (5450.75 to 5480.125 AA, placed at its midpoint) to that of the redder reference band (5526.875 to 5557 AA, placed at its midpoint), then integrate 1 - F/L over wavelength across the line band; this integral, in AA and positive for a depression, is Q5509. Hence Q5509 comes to 0.49 AA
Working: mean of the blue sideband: 4.24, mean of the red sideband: 4.48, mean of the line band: 4.3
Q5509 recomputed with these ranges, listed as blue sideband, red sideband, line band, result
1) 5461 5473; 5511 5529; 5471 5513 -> 0.2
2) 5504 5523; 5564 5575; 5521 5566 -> -1.9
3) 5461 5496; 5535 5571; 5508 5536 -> 0.7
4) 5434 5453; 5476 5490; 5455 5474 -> -0.3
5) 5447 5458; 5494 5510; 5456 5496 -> -0.9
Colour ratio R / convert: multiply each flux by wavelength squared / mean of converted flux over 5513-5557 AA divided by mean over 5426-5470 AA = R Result 1.10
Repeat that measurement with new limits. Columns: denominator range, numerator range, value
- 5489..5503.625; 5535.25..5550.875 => 1.07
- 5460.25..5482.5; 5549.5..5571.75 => 1.09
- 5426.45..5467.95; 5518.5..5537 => 1.08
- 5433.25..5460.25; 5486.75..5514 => 1.04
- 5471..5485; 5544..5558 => 1.13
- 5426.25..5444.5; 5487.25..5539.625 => 1.08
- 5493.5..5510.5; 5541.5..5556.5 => 1.08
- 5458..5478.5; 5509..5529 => 1.02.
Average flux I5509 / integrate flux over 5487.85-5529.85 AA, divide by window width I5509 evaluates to 4.31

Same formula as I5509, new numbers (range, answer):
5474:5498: 4.29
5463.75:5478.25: 4.22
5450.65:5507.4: 4.29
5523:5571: 4.46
